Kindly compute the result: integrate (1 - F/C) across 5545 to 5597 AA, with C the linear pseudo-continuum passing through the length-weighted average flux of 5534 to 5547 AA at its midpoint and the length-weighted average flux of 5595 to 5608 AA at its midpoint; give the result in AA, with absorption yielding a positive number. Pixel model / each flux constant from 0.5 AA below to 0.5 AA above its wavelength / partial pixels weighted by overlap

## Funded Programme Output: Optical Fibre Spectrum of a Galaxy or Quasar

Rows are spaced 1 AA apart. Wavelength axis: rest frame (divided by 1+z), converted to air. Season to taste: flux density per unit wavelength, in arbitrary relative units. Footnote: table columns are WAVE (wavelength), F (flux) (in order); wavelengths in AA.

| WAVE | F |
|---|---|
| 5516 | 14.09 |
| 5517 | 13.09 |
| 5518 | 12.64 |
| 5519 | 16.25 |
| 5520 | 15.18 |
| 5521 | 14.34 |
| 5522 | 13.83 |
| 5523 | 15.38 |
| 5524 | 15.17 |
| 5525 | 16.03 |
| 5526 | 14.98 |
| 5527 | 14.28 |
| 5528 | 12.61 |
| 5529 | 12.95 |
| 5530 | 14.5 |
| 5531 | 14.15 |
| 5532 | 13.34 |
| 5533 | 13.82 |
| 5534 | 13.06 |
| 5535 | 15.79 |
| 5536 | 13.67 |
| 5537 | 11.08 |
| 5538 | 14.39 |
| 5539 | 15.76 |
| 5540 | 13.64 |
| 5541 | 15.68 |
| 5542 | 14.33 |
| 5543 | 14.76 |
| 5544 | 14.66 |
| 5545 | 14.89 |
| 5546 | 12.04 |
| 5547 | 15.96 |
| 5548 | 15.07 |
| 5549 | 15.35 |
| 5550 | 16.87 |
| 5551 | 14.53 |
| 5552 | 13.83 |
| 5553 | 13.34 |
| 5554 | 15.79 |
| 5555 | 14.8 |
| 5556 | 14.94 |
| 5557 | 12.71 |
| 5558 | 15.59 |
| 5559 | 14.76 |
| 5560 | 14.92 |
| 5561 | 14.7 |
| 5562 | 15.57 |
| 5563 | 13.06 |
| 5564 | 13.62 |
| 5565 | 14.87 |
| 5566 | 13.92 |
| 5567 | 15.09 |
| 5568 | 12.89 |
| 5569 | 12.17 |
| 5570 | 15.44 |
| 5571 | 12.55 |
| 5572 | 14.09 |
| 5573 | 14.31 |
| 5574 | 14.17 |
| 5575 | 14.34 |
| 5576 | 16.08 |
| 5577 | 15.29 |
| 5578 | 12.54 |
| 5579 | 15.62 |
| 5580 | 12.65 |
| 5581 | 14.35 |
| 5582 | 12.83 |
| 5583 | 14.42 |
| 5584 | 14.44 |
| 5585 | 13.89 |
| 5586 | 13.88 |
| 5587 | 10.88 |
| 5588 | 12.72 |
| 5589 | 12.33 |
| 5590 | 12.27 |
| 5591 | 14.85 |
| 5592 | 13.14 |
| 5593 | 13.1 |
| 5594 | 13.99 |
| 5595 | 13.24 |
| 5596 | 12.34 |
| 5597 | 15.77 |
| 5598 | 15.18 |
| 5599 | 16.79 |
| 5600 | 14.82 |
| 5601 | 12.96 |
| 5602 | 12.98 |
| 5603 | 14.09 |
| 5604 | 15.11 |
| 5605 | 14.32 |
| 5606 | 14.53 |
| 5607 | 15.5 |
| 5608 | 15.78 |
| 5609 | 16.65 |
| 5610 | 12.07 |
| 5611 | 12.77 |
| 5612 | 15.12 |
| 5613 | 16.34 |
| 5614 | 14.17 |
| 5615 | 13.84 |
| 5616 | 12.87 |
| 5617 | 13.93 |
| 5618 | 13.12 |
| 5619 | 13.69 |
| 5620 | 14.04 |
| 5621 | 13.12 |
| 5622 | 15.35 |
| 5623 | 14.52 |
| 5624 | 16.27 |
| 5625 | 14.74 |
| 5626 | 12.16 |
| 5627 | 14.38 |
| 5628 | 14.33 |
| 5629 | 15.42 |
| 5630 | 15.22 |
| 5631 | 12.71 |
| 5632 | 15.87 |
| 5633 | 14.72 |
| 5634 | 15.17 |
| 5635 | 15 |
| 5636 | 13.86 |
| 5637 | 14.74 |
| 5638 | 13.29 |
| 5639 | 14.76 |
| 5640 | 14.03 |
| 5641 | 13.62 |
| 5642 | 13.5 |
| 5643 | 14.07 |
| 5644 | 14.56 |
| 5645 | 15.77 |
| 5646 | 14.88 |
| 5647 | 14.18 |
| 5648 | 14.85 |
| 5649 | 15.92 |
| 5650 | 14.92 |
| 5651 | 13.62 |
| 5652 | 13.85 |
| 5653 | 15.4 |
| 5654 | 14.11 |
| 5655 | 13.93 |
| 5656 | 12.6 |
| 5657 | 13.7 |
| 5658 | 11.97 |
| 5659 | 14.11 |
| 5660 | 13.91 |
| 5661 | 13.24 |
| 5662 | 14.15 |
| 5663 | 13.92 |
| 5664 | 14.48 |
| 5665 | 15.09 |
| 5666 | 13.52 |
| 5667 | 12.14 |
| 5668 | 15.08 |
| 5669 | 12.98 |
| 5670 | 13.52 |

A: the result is 1.2 AA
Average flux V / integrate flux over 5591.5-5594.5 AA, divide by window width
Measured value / 13.4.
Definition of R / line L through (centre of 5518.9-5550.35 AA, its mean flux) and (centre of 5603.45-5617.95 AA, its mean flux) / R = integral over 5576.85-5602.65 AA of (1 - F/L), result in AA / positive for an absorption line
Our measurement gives 1.31 AA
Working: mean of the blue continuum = 14.5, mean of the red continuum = 14.5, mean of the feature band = 13.7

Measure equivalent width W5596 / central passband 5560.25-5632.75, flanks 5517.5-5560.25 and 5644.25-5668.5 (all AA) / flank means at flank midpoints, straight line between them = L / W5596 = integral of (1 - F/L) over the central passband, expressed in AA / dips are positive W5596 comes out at 0.9 AA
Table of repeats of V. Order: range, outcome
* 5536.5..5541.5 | 14.1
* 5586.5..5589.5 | 12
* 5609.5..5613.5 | 14.1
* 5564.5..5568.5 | 14.2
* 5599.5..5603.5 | 13.7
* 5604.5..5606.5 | 14.4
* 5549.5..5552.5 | 15.1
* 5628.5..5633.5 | 14.8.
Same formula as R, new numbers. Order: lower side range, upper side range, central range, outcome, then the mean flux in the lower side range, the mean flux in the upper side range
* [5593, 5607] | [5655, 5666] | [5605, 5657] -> -1.4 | 14.3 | 13.7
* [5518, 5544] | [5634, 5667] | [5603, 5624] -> -0.3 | 14.3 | 14.2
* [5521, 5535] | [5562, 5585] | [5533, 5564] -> -0.7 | 14.2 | 14.1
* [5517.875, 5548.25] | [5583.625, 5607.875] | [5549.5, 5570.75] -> -0.4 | 14.3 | 13.9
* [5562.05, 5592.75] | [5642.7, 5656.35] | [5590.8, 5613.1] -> -0.5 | 13.8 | 14.5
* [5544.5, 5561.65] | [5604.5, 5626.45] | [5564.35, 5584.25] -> 0.7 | 14.7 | 14.3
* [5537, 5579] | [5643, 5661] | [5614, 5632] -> 0.2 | 14.4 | 14.2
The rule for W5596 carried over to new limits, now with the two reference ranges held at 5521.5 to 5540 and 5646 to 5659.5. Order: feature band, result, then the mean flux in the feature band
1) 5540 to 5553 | -0.54 AA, 14.7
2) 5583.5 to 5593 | 0.66 AA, 13.2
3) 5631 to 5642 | -0.20 AA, 14.4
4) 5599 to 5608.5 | -0.30 AA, 14.6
